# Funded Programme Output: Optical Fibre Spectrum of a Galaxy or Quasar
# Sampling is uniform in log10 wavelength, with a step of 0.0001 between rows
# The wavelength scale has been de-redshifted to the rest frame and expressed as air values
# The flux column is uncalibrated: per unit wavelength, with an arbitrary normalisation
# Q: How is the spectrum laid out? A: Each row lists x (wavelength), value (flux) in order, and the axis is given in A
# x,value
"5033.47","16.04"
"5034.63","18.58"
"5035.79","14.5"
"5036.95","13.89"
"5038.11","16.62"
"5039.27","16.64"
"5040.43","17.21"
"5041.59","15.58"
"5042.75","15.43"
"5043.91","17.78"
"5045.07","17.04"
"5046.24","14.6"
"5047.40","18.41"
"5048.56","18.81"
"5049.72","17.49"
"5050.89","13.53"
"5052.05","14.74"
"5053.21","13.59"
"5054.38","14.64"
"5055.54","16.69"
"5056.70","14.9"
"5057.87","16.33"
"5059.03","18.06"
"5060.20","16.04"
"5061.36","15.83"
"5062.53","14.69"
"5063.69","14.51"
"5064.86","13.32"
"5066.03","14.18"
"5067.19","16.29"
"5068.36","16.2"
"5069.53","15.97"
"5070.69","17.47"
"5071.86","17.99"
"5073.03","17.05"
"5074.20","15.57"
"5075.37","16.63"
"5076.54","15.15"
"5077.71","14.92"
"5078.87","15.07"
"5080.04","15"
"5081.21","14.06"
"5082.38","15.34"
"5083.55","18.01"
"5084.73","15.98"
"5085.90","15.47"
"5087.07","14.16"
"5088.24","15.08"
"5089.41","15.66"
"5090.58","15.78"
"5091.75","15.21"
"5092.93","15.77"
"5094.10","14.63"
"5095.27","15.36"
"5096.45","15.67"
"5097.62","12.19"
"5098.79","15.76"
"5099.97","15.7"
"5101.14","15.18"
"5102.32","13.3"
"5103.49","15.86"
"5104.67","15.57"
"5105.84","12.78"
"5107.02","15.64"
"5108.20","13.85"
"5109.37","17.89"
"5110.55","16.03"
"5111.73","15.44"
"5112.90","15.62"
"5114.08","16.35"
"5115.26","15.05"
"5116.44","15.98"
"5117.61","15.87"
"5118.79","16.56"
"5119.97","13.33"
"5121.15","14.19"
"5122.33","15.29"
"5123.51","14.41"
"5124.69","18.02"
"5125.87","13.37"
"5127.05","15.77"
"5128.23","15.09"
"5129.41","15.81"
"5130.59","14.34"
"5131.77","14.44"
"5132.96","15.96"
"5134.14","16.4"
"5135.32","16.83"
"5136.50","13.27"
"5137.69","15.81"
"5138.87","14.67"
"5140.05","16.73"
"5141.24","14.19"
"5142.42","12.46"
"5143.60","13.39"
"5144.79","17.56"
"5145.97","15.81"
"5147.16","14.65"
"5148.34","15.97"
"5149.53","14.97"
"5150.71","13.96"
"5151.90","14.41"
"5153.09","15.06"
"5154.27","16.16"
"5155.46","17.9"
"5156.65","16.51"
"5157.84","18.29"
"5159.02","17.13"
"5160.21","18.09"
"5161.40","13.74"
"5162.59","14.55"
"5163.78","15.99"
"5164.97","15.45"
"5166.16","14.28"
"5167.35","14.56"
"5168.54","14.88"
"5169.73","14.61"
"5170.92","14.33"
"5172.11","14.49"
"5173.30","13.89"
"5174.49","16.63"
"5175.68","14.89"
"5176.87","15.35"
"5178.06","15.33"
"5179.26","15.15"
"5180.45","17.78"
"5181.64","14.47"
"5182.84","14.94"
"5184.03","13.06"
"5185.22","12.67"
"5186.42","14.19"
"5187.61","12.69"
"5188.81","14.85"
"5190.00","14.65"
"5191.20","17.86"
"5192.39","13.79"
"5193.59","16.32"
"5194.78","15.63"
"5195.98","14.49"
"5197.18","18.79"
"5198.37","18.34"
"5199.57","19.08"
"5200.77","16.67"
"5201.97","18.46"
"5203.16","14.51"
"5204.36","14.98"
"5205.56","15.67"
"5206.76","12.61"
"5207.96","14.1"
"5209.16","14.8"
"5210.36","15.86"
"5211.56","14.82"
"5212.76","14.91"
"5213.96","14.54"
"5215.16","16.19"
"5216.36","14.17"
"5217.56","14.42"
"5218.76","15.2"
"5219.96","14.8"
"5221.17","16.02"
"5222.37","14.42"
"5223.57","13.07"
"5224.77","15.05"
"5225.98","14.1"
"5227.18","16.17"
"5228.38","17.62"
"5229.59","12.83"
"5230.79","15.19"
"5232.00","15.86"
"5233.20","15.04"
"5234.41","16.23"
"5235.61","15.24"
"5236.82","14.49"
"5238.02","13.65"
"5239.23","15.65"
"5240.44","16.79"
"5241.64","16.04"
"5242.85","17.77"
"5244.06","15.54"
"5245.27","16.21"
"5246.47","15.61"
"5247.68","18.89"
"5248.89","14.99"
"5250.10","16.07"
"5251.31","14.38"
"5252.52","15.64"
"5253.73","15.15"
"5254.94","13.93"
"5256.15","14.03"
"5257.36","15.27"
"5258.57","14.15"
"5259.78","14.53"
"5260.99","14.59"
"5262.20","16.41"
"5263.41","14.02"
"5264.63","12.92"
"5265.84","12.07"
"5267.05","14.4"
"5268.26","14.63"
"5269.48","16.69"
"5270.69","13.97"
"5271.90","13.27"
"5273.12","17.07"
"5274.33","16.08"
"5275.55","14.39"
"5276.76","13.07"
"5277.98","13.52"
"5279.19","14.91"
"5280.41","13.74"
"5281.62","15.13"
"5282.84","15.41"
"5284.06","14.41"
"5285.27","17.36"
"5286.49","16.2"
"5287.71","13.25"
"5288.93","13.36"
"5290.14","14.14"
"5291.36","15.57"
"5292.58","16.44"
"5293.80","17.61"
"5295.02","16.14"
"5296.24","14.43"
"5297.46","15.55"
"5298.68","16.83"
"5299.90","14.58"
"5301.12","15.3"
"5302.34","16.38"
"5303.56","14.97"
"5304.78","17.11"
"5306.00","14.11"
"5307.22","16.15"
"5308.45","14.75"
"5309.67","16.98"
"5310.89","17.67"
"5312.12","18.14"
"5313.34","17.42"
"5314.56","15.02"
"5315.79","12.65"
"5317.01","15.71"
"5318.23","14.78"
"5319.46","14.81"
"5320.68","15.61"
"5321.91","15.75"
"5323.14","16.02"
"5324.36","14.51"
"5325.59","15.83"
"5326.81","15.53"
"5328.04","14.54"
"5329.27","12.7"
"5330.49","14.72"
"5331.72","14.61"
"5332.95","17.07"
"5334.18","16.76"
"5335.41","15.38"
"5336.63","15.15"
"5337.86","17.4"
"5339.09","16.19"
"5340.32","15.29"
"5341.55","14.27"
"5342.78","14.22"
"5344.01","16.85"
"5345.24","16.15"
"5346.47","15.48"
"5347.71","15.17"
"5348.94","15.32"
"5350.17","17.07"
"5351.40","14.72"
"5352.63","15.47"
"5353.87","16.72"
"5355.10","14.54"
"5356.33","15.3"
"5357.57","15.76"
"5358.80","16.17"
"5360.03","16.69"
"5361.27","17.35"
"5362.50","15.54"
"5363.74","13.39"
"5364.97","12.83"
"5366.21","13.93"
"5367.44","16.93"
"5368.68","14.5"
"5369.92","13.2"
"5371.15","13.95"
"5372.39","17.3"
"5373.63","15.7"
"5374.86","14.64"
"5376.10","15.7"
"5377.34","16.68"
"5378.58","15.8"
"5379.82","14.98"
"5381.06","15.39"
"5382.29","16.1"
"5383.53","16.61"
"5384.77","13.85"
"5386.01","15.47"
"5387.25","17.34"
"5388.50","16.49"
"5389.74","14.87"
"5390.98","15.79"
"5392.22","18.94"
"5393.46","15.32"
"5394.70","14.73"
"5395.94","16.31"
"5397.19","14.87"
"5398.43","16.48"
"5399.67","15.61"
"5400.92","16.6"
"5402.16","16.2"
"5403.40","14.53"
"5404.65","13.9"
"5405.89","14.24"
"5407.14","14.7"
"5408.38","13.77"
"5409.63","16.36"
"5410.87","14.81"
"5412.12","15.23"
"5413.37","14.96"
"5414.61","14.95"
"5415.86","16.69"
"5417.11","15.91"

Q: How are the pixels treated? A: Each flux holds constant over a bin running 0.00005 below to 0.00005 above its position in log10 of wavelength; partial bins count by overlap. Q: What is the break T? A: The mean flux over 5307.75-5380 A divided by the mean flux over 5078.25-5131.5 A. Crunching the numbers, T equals 1.02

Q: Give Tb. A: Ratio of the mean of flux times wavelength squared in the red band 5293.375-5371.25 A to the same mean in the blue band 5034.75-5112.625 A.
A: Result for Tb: 1.1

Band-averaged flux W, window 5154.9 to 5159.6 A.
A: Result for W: 17.5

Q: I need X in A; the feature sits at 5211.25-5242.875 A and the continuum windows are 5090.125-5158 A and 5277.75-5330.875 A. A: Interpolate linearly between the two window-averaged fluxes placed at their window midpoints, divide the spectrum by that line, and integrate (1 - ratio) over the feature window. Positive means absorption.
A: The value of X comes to 0.4 A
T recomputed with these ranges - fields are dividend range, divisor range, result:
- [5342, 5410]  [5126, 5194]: 1.02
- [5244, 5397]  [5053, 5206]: 1.00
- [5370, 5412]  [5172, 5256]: 1.01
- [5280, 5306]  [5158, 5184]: 1.01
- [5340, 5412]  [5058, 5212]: 1.00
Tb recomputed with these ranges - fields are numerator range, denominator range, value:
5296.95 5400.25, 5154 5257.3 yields 1.07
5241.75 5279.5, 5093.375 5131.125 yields 1.04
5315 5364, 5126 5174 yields 1.09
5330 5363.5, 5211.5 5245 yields 1.08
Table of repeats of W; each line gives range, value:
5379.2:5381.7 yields 15.2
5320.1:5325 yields 15.5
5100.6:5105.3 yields 15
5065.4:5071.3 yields 16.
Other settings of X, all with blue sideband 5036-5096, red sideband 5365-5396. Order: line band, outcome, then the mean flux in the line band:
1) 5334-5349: -0.06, 15.6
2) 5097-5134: 1.25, 15.2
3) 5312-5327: 0.16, 15.4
